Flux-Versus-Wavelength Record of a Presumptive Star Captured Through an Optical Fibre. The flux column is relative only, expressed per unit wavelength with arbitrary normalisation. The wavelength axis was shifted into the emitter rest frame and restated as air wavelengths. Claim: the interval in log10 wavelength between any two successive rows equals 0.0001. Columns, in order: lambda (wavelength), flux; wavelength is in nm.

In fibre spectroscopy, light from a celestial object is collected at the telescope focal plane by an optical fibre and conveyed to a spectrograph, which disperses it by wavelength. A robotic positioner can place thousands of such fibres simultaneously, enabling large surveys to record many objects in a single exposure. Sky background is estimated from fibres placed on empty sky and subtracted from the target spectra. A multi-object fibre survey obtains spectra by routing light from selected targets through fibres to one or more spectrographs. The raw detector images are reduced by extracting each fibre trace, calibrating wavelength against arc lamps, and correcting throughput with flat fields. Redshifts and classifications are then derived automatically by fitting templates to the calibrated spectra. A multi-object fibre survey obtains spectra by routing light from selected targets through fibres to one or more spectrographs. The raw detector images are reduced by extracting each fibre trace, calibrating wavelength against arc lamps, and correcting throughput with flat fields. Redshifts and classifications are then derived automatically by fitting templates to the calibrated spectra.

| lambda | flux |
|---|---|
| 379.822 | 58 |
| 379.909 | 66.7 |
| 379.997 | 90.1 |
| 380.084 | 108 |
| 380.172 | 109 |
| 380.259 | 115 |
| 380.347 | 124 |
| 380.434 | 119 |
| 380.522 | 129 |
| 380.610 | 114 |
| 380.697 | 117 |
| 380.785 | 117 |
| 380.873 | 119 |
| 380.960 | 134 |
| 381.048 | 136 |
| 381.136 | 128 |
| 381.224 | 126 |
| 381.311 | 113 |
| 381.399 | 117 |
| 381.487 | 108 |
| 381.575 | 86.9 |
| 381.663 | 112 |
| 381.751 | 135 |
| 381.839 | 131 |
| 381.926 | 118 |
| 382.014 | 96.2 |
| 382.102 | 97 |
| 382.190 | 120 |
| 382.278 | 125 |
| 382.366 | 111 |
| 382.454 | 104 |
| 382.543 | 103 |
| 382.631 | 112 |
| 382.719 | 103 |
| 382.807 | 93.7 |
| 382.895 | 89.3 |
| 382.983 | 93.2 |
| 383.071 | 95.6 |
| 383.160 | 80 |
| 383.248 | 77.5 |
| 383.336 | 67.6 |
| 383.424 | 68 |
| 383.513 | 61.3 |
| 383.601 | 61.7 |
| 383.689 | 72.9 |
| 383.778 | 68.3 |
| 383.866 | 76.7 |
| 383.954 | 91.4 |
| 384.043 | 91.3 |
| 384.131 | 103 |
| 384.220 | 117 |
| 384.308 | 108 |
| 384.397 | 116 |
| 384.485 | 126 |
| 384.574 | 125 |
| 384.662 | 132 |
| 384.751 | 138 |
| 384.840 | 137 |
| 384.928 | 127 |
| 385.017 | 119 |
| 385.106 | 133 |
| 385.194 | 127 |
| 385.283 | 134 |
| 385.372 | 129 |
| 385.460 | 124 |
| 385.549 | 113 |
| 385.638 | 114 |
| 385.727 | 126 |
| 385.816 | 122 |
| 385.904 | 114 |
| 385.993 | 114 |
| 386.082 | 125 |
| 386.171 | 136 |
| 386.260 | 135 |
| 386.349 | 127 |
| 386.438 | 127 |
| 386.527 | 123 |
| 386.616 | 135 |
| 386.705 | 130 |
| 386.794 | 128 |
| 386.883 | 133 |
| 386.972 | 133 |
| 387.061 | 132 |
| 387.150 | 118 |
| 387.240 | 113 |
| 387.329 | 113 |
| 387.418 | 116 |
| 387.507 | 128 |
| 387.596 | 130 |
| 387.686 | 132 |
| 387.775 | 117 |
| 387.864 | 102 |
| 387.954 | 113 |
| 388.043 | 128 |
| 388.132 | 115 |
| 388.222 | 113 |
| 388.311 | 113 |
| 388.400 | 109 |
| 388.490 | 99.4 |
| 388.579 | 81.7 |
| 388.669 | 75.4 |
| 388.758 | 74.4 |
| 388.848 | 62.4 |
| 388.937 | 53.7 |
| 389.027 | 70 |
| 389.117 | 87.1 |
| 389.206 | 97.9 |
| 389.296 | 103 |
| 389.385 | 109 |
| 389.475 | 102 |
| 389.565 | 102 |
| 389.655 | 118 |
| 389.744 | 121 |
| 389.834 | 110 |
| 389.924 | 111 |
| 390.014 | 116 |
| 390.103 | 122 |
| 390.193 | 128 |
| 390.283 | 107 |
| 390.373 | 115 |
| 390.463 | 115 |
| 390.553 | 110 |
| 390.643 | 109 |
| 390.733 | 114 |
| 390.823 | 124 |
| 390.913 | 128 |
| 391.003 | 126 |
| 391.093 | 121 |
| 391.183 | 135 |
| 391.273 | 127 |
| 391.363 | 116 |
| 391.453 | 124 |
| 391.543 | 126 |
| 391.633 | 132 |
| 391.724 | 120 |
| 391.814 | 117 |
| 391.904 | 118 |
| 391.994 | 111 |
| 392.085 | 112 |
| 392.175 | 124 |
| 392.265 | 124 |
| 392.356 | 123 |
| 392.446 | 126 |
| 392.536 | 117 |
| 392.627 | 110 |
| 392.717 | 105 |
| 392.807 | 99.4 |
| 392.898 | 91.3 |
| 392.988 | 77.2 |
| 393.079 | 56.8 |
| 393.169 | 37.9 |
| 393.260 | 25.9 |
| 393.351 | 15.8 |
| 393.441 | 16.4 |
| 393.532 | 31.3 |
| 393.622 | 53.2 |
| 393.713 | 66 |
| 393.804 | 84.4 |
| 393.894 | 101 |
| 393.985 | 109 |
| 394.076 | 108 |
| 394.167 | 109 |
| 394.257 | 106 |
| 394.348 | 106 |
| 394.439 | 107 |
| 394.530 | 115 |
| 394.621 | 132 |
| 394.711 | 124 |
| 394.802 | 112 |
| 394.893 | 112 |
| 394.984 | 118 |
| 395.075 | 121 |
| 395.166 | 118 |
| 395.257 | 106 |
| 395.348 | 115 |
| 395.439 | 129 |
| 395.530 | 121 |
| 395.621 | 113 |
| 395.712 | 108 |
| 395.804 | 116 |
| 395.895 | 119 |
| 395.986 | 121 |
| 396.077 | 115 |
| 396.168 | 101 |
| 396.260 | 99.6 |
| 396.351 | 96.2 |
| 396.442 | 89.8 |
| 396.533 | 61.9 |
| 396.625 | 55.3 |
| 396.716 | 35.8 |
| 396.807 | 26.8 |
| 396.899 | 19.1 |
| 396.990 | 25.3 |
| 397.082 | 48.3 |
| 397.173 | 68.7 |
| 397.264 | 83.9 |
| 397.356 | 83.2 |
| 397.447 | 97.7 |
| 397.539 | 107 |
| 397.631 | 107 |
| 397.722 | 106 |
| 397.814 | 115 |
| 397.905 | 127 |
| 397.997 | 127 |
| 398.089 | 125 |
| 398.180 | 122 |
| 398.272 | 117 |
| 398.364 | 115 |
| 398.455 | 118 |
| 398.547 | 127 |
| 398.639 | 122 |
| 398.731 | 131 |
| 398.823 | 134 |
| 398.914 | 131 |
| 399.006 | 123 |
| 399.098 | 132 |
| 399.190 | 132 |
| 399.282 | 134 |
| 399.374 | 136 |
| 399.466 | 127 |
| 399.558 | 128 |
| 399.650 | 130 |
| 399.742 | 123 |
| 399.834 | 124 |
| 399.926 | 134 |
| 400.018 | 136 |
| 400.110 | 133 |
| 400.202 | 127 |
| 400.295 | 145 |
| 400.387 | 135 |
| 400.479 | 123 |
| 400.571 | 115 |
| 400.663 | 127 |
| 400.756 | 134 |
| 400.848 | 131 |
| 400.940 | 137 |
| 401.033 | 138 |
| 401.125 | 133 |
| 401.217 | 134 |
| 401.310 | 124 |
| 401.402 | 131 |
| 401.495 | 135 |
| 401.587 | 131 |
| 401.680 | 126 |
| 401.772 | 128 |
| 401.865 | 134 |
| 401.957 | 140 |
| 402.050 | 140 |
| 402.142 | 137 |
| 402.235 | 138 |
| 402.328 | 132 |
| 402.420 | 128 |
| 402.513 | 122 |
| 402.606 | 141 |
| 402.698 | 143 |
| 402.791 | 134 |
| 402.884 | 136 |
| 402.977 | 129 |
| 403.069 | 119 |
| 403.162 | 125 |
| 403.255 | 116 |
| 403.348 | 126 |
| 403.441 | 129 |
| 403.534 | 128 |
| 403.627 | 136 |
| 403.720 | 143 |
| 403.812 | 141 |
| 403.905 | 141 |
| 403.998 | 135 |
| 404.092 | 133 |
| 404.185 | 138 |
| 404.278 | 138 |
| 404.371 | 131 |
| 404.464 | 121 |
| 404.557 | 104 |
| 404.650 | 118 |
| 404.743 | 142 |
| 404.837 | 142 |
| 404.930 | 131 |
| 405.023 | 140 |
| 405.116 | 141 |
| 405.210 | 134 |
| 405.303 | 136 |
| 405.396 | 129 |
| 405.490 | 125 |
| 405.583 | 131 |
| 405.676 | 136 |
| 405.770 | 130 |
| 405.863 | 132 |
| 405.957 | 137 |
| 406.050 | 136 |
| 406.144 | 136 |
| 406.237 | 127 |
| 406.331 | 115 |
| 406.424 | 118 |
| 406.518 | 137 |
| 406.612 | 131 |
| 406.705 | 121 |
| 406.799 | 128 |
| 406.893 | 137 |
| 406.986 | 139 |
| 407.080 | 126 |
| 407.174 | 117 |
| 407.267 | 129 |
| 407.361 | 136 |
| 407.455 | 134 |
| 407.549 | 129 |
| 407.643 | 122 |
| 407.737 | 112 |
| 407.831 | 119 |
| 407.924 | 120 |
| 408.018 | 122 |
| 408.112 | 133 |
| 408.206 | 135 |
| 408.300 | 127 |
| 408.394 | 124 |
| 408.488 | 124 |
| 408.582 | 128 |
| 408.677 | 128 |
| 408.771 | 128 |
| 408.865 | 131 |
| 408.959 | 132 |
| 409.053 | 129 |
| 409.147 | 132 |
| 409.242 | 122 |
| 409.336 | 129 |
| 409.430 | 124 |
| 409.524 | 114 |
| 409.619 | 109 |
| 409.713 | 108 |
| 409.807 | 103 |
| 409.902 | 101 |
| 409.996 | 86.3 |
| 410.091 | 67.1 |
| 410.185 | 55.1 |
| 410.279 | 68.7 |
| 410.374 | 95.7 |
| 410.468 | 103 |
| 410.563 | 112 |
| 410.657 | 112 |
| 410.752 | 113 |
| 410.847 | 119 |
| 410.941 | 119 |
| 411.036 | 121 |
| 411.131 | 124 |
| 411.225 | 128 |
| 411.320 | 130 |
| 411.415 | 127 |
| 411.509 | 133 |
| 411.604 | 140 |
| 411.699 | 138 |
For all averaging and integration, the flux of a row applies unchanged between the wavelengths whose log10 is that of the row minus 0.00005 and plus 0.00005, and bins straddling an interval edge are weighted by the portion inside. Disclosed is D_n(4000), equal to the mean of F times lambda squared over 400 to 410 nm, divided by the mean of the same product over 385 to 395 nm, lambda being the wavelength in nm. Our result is 1.28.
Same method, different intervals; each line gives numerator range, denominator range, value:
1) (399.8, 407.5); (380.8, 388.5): 1.28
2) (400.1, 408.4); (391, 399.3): 1.34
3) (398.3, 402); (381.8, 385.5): 1.35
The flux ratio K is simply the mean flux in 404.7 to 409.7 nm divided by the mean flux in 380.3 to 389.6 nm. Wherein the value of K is 1.2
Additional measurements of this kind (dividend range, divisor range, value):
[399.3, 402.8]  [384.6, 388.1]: 1.06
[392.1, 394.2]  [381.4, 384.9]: 0.82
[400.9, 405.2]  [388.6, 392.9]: 1.20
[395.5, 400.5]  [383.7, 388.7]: 0.92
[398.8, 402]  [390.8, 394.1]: 1.34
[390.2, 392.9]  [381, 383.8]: 1.17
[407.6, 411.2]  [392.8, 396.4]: 1.20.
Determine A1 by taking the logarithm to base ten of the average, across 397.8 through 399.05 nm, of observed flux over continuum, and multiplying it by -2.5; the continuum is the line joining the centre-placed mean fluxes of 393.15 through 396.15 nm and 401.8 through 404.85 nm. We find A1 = -0.11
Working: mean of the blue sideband 97.3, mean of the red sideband 132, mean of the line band 124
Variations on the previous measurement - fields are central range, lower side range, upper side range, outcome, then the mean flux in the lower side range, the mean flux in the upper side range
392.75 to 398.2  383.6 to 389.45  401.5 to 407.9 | 0.32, 112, 131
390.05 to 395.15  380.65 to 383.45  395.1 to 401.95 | 0.07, 108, 114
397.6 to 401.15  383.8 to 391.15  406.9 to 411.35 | -0.10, 114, 118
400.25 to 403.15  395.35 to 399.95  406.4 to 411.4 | -0.20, 106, 119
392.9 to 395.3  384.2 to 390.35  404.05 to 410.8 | 0.33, 115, 123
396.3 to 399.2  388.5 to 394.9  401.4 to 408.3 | 0.19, 101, 131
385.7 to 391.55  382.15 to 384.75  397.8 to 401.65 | -0.07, 97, 129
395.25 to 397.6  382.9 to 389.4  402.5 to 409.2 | 0.35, 109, 130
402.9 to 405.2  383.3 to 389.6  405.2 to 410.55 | -0.10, 110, 121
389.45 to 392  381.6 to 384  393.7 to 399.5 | -0.17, 94.9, 105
